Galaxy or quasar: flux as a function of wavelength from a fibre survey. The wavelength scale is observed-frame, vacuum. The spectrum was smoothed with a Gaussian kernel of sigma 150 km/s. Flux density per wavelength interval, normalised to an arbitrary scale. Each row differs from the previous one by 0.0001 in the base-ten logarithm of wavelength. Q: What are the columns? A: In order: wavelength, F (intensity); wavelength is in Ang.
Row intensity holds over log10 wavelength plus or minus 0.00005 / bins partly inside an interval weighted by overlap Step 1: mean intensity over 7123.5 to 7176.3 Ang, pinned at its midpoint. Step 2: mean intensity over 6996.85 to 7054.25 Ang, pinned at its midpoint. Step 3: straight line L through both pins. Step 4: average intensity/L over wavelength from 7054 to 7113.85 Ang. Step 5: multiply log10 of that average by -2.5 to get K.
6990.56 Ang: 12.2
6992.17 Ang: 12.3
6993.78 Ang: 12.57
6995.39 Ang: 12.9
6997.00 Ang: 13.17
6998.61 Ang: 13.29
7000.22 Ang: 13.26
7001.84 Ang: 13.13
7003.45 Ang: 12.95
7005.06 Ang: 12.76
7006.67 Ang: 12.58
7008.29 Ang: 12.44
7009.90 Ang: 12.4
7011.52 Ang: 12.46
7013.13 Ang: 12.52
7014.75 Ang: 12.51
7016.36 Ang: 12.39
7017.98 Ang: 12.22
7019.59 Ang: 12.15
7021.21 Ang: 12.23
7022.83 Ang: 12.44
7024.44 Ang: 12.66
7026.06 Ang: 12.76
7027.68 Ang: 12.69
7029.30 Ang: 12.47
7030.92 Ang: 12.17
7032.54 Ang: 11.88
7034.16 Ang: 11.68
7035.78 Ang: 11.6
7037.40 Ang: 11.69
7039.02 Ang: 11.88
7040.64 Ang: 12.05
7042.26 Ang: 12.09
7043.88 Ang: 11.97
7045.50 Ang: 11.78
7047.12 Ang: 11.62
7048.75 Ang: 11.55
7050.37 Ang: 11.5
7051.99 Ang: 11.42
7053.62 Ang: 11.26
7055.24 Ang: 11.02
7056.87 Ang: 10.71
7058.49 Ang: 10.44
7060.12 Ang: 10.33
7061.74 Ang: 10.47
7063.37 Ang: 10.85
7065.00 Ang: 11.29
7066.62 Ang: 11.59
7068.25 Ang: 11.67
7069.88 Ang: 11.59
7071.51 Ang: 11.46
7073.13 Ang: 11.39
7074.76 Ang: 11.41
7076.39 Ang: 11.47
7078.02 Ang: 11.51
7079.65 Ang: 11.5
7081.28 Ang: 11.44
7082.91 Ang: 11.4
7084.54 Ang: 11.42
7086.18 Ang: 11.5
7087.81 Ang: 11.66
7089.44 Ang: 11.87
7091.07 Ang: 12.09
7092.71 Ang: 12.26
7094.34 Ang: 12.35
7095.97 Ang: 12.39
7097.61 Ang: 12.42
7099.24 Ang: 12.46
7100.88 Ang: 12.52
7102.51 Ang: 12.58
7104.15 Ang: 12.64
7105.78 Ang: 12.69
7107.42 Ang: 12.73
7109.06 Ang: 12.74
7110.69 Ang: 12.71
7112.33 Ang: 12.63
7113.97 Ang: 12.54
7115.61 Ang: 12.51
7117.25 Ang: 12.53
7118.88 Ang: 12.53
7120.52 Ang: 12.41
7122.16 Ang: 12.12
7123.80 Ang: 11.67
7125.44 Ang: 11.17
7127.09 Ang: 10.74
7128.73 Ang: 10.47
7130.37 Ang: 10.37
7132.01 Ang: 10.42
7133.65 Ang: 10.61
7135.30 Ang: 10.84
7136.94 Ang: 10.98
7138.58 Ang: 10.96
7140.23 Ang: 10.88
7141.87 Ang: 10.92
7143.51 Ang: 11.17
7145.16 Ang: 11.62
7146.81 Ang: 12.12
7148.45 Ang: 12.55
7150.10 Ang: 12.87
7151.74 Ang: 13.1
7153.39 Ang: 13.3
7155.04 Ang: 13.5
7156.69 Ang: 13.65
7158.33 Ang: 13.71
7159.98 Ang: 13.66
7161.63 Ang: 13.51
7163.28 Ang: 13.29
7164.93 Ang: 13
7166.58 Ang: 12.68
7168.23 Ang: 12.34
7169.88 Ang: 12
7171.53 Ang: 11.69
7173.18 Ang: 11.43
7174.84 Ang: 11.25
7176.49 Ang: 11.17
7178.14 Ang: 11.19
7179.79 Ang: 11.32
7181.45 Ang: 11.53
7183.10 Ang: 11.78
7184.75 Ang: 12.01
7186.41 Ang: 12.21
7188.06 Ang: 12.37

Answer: 0.03 mag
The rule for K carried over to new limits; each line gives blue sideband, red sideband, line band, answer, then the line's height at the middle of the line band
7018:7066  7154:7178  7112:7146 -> 0.08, 12.3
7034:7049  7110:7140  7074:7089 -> 0.02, 11.7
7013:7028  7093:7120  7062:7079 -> 0.10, 12.5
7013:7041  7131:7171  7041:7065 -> 0.09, 12.2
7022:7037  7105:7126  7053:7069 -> 0.13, 12.3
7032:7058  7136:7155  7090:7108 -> -0.06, 11.8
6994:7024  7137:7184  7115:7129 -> 0.04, 12.3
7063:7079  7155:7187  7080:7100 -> -0.03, 11.6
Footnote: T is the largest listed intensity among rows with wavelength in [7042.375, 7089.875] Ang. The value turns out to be 11.97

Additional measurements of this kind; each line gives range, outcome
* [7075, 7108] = 12.73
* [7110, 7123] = 12.71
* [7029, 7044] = 12.47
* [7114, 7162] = 13.71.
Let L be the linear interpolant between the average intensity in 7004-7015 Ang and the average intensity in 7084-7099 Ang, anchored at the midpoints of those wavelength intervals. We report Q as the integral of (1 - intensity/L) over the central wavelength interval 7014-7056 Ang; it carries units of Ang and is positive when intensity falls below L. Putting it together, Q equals 1.3 Ang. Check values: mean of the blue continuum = 12.5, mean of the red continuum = 12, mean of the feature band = 12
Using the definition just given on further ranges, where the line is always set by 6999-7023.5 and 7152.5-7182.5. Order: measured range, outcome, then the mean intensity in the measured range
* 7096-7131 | 0.92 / 12.2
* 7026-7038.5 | 0.48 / 12.1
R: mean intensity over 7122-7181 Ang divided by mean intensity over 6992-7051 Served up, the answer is 0.96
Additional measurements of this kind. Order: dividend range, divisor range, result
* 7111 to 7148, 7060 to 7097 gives 1.00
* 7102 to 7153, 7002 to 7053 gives 0.97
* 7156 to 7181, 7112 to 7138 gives 1.08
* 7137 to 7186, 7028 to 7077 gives 1.06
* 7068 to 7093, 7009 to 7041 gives 0.95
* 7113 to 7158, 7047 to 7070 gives 1.06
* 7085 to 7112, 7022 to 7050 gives 1.02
